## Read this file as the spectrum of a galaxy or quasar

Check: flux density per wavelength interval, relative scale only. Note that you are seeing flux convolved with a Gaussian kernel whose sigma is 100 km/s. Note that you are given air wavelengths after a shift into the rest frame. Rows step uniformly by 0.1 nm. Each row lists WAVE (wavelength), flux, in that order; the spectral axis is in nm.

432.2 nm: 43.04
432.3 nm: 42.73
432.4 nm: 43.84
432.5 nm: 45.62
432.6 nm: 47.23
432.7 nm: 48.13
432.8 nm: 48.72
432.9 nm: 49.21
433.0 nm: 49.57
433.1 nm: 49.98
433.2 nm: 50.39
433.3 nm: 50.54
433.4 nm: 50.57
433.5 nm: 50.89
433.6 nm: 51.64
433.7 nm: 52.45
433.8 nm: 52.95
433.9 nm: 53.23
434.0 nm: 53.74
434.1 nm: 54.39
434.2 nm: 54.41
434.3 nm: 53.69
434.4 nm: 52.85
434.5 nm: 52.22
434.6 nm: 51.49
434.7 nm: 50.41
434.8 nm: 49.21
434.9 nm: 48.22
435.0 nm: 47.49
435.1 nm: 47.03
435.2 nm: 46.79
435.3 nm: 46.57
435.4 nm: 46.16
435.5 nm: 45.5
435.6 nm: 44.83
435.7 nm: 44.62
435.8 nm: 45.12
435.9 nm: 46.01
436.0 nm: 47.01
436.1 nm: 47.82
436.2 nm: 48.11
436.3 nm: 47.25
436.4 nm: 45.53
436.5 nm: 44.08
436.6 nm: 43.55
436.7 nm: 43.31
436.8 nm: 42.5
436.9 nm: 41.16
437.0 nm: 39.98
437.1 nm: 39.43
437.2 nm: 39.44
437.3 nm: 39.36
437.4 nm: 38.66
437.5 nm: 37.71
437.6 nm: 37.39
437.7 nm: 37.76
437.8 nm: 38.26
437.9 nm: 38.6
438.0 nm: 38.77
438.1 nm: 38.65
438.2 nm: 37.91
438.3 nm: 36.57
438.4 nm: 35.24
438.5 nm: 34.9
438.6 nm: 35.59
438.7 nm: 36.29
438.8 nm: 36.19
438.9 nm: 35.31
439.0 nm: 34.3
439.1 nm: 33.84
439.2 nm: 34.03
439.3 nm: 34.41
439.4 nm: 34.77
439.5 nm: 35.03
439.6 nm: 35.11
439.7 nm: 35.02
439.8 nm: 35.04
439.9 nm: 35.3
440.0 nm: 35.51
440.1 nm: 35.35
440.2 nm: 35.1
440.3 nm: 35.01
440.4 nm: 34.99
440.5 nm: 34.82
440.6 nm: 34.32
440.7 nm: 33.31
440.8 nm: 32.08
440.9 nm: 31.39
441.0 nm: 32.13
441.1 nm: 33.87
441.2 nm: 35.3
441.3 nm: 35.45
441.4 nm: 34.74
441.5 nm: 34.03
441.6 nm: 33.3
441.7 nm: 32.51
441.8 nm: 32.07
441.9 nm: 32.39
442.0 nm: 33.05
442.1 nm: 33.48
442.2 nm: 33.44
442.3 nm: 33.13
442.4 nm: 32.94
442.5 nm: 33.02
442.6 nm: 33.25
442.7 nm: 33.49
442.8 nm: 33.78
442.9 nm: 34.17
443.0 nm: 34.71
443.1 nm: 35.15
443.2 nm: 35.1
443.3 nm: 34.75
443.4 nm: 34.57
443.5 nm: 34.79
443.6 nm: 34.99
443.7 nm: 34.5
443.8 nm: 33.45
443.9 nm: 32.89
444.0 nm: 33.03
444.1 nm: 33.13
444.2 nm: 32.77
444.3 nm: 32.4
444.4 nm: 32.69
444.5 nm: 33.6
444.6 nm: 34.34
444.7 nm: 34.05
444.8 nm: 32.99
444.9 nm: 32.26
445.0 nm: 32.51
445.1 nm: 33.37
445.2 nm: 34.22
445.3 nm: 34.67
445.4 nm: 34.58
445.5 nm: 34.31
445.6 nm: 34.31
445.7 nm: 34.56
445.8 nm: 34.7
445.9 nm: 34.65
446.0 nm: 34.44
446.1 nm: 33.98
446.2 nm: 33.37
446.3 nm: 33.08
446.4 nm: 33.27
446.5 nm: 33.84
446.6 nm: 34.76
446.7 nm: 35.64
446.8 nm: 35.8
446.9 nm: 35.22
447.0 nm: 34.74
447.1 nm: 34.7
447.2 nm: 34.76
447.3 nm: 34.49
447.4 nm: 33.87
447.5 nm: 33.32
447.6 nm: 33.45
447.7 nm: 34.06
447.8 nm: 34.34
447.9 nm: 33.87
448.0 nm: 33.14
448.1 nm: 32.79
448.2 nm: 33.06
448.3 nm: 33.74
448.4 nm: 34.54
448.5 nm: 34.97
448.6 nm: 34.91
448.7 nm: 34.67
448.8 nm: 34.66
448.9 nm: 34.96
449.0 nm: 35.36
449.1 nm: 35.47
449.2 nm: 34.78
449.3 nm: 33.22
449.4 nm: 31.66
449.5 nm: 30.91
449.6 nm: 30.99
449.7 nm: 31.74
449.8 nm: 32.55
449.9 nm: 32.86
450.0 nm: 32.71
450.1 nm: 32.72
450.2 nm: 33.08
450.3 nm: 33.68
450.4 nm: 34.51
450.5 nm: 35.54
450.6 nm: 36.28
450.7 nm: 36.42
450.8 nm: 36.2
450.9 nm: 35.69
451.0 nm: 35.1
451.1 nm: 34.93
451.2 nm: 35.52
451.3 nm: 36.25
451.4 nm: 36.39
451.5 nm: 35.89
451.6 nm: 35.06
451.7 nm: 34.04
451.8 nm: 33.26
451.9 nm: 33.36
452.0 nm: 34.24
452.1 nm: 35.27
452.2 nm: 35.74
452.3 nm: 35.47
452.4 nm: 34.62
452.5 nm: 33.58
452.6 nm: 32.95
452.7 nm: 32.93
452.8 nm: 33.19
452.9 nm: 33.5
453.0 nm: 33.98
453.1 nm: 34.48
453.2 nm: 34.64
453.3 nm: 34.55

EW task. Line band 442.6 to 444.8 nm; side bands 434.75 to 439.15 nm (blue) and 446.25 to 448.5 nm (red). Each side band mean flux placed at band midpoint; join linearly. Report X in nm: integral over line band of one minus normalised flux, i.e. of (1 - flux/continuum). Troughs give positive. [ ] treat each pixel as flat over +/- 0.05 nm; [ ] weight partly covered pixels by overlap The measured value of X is 0.17 nm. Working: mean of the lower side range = 41.5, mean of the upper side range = 34.1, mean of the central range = 33.9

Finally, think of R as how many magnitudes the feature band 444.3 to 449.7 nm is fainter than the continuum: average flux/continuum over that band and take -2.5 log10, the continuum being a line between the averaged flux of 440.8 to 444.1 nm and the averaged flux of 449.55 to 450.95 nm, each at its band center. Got 0.00 mag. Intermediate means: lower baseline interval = 33.7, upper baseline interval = 33.9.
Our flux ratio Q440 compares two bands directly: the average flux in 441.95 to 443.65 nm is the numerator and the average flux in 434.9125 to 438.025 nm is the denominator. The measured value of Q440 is 0.79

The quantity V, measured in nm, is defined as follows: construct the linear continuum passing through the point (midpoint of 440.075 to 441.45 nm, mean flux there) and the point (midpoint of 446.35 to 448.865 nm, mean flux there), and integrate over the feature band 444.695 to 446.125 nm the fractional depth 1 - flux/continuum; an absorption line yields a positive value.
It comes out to 0.01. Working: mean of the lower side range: 34.1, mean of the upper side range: 34.3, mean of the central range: 34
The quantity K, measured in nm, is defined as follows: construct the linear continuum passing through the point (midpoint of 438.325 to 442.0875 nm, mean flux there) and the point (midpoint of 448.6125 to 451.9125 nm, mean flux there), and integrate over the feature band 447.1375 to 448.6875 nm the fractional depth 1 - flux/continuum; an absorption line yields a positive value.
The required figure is 0.014 nm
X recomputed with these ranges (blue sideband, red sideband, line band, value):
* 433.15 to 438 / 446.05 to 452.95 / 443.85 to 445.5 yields 0.216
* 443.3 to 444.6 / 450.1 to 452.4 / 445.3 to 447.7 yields -0.015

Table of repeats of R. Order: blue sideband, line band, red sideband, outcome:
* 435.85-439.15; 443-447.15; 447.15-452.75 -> 0.072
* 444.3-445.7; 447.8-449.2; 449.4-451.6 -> -0.010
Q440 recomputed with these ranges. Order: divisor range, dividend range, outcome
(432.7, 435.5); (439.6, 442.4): 0.67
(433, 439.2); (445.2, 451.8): 0.77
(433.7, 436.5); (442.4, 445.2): 0.69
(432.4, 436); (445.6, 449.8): 0.69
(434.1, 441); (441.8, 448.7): 0.83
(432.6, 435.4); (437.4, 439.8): 0.72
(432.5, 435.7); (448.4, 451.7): 0.69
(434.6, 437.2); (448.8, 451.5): 0.75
